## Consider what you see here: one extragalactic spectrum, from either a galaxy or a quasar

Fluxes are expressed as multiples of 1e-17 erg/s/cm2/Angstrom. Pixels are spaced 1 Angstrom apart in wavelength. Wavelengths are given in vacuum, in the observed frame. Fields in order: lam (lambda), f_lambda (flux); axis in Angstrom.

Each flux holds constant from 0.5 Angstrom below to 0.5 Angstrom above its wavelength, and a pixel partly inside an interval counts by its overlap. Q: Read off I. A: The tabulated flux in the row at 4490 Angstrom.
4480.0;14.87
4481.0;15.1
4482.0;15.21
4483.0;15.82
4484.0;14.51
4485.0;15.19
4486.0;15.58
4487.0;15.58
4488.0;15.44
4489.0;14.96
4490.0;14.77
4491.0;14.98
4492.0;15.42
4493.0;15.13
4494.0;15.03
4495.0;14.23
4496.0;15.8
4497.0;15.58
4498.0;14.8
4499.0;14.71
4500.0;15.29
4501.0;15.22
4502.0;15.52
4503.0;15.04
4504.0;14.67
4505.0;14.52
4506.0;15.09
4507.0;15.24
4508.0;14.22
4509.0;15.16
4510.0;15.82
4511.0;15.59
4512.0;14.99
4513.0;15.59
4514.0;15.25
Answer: 14.77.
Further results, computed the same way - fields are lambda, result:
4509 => 15.16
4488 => 15.44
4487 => 15.58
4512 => 14.99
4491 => 14.98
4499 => 14.71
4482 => 15.21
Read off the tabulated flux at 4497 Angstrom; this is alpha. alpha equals 15.58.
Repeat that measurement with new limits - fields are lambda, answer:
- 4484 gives 14.51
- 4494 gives 15.03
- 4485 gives 15.19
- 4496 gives 15.8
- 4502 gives 15.52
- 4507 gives 15.24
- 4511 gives 15.59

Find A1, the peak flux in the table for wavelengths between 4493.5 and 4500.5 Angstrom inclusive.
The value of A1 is 15.8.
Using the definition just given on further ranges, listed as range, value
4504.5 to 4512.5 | 15.82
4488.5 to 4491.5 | 14.98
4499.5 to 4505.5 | 15.52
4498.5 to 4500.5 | 15.29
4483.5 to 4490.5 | 15.58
